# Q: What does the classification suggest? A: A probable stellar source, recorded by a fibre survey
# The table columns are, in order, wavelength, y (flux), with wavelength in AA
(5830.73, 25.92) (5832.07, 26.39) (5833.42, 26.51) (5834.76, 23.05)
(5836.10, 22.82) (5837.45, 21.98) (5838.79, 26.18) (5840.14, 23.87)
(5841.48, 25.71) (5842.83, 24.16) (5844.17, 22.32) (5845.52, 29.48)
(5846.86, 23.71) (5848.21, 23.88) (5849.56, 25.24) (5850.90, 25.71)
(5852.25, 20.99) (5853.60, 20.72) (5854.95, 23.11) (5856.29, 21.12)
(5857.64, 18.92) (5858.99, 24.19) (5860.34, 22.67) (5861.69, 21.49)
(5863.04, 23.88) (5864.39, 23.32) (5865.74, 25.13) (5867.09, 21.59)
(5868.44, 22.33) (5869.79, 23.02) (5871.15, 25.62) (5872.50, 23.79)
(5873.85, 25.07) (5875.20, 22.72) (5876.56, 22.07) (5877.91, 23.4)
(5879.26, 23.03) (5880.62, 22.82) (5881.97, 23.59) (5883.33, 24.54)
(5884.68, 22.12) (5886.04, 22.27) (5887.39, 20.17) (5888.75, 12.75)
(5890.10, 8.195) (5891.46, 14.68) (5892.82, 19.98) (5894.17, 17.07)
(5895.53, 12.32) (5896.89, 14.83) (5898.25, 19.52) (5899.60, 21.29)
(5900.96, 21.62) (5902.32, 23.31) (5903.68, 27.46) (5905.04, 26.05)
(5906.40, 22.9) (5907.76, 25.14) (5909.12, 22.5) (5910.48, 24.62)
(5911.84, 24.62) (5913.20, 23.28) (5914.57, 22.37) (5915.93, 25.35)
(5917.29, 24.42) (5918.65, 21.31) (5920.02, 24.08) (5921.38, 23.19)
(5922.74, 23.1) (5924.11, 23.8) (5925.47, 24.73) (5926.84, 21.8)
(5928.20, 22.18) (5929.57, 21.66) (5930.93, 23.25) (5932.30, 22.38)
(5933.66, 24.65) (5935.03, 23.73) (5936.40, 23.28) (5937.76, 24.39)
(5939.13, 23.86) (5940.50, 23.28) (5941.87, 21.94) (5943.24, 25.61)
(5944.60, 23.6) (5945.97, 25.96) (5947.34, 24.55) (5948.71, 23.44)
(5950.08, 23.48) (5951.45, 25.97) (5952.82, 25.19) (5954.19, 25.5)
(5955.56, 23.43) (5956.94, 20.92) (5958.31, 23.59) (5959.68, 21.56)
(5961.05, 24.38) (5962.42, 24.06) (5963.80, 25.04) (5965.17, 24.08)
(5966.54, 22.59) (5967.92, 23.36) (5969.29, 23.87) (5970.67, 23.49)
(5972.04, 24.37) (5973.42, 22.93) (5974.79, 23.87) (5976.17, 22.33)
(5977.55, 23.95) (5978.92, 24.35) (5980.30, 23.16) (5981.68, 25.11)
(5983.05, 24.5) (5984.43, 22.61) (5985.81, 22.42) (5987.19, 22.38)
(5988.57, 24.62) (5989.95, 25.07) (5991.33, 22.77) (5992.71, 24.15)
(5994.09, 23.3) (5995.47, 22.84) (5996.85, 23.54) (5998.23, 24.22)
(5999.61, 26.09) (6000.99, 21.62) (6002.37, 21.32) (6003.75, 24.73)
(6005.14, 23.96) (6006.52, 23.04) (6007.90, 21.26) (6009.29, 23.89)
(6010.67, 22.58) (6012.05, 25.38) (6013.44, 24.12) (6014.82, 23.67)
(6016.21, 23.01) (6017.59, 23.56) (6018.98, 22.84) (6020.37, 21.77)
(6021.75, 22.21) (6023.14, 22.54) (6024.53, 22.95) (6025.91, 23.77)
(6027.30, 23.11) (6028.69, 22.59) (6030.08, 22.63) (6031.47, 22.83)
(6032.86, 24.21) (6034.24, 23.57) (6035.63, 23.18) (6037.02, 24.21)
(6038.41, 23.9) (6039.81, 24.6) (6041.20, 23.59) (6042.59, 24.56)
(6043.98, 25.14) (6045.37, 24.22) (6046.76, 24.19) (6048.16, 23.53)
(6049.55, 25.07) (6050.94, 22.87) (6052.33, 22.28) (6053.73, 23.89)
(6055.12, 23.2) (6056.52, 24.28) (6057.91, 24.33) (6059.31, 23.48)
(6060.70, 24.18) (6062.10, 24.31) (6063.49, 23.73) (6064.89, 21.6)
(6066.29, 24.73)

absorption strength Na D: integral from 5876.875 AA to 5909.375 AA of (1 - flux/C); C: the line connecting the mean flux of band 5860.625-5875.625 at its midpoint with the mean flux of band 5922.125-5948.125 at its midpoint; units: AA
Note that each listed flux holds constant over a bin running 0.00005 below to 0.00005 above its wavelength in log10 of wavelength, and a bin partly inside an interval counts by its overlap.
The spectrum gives 4.2 AA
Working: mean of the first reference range 23.4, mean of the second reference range 23.6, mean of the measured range 20.5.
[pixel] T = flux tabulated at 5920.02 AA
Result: 24.08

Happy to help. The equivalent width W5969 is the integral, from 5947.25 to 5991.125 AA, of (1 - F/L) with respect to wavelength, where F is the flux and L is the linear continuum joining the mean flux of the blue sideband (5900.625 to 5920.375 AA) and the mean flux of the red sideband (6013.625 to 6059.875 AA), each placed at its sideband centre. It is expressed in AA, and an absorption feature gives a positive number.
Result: 0.04 AA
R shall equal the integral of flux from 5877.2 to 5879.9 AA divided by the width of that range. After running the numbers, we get 23.3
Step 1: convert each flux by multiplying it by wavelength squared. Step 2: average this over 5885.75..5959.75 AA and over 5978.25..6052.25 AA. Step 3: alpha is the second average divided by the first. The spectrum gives 1.1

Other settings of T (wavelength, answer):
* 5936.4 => 23.28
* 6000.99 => 21.62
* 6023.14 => 22.54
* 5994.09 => 23.3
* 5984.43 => 22.61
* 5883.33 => 24.54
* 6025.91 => 23.77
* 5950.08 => 23.48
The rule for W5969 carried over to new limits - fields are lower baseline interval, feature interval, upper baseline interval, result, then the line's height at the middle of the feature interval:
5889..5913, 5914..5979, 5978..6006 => -5.0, 22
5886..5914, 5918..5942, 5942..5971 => -1.1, 22.2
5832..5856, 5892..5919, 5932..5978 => 2.2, 23.9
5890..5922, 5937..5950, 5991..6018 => -1.0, 22.2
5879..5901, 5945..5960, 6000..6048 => -2.2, 20.9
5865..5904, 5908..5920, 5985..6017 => -1.2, 21.5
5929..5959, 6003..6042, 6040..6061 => 0.9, 23.9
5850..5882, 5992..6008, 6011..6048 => 0.0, 23.4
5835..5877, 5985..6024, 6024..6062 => 0.6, 23.7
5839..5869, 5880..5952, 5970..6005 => 3.8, 23.5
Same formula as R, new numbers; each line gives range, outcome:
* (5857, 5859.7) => 21.6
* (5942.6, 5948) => 25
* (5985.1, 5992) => 23.4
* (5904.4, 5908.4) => 24.7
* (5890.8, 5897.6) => 15.8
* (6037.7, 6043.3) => 24.1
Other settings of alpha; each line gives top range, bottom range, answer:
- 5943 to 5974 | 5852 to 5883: 1.08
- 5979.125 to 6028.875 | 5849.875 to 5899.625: 1.16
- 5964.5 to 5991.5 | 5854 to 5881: 1.07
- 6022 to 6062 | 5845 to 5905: 1.15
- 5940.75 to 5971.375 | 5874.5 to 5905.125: 1.21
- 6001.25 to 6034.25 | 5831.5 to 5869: 1.04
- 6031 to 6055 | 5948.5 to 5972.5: 1.03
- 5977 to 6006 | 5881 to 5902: 1.32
